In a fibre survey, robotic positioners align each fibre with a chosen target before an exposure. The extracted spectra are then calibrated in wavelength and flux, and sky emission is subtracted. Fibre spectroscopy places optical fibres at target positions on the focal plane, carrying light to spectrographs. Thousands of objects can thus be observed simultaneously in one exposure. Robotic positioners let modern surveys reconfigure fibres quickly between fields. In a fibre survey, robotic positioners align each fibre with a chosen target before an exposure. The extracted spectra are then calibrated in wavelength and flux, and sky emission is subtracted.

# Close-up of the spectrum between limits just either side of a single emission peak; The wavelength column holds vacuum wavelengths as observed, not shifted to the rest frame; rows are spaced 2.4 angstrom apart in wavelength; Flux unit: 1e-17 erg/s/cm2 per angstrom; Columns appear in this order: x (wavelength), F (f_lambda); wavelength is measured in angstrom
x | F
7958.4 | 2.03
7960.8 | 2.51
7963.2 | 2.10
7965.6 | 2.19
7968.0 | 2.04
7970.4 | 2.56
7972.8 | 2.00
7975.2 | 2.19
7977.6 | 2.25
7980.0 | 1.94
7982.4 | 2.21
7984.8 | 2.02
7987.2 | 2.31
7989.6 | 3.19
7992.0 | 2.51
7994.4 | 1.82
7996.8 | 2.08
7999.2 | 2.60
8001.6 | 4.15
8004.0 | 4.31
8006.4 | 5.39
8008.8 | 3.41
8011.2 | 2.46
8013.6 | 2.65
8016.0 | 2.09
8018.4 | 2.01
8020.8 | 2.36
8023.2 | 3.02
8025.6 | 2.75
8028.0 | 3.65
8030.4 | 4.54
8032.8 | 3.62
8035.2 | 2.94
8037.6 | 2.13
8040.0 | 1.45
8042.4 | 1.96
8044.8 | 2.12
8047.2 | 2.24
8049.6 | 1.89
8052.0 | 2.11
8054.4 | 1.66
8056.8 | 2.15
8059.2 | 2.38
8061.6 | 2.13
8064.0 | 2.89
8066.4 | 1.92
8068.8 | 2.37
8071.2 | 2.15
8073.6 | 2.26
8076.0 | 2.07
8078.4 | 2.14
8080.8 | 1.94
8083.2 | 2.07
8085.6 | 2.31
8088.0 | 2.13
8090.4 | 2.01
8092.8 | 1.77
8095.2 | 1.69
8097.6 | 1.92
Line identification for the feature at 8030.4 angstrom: [N II] 6583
